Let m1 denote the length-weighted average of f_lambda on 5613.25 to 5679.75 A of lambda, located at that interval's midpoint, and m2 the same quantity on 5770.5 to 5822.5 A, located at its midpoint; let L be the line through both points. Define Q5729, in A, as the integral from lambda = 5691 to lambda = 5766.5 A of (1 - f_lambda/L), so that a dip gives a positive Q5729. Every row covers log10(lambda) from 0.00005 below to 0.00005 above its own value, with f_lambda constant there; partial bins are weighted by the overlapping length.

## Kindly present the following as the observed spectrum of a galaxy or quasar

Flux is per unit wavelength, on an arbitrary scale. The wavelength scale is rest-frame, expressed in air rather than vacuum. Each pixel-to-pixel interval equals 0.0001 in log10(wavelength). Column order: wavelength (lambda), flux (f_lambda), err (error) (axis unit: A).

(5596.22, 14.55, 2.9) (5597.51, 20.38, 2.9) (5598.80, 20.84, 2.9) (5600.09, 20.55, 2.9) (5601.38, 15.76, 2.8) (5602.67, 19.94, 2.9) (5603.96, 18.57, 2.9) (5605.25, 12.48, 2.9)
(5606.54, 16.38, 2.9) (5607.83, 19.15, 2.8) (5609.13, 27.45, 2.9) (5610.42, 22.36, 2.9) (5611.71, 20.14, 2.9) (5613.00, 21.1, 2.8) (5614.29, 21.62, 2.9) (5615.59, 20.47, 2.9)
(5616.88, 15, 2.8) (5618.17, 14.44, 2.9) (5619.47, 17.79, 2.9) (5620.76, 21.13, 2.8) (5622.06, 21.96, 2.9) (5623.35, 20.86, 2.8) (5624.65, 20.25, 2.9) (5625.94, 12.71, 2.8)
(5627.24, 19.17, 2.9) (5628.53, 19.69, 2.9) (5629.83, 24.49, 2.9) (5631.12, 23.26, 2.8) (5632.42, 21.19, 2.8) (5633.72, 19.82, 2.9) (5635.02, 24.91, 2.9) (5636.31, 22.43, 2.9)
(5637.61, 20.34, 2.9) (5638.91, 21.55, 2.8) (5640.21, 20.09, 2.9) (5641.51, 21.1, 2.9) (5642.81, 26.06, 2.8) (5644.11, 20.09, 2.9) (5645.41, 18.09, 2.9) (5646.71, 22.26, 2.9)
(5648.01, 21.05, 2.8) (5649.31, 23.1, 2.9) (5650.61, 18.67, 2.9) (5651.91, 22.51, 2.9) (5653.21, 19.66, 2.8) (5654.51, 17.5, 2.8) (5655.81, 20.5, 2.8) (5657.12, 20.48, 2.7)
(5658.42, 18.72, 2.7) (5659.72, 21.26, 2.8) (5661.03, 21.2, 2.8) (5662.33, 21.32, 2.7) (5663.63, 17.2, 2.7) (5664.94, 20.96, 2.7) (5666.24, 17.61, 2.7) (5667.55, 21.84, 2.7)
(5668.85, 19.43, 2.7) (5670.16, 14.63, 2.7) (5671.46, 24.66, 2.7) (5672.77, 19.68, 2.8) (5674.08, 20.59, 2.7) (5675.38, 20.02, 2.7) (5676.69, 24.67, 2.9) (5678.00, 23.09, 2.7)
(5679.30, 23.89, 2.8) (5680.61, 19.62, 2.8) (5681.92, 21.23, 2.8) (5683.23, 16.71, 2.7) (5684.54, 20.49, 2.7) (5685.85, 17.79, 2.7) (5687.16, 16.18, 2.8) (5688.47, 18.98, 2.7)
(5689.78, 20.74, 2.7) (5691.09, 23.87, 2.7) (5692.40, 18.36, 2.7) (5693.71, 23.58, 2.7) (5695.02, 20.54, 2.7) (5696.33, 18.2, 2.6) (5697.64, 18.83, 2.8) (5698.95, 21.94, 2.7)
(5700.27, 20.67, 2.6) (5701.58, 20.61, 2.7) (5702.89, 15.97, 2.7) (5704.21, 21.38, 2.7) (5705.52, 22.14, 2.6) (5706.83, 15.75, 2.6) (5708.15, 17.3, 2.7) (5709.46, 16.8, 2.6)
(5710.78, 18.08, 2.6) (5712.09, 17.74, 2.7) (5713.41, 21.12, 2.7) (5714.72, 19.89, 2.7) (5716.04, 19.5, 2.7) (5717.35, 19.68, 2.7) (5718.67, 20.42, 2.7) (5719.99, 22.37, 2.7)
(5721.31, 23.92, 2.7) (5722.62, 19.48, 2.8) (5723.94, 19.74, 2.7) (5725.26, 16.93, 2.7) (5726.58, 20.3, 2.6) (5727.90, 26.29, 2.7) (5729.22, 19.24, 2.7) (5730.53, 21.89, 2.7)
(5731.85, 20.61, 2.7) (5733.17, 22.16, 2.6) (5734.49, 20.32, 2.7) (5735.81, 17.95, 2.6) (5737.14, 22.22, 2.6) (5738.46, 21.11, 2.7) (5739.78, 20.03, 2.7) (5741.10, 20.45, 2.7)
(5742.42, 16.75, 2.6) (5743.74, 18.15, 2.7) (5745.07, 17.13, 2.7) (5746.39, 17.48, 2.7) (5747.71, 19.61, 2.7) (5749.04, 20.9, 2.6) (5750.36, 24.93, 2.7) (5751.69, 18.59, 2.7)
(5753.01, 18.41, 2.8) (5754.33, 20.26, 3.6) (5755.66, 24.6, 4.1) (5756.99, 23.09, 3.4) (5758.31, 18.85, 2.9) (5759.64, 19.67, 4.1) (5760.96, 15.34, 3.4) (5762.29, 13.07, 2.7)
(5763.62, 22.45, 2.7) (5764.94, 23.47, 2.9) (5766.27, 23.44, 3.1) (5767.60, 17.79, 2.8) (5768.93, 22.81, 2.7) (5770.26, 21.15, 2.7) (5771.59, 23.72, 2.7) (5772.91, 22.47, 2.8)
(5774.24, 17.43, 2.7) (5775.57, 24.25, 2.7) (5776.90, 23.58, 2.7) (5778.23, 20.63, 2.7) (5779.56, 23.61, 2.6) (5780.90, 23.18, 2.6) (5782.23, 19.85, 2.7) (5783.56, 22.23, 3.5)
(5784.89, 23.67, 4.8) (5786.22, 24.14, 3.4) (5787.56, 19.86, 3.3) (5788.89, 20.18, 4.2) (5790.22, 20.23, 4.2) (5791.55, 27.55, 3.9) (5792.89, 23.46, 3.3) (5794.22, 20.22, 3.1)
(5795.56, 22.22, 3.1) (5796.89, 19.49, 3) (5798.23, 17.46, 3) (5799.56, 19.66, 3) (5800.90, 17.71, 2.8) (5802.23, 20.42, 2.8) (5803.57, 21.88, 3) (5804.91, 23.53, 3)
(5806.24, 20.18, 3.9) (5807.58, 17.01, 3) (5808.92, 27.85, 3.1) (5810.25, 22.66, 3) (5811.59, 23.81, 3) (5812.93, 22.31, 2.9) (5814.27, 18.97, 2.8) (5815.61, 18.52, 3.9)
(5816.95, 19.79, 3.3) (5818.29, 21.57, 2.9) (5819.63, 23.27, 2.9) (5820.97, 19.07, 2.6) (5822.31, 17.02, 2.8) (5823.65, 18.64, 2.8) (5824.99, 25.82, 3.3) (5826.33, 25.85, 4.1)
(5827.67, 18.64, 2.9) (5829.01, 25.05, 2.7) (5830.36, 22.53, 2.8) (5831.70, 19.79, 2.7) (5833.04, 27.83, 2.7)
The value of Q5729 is 3.6 A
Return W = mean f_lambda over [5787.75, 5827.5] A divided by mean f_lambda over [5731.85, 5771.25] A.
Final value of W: 1.1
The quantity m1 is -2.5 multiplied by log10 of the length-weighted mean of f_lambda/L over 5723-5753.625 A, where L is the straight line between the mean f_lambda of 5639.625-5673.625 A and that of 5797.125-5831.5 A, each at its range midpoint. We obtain 0.04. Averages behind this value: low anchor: 20.4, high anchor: 21.1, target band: 20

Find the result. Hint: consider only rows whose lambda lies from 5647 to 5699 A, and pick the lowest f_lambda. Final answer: 14.63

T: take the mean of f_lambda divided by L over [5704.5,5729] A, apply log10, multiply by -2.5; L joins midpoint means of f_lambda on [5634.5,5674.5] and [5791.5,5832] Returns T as 0.05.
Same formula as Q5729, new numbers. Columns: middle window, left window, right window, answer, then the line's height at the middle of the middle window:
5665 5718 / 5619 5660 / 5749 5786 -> 2.7 A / 20.9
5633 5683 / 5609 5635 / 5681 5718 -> -2.4 A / 19.9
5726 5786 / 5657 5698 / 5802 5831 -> 0.5 A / 21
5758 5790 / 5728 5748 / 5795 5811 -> -1.1 A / 20.4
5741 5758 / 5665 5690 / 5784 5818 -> 0.7 A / 20.8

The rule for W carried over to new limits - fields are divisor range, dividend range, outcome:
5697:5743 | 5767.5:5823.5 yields 1.07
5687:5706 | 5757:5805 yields 1.04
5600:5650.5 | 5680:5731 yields 0.98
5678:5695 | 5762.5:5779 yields 1.07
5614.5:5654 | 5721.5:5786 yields 1.01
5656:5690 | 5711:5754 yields 1.00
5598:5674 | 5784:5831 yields 1.06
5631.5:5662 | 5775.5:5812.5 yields 1.04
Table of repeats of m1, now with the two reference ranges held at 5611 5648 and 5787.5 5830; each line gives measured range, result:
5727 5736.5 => -0.01 mag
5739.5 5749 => 0.13 mag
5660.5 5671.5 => 0.05 mag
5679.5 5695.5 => 0.04 mag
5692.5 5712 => 0.08 mag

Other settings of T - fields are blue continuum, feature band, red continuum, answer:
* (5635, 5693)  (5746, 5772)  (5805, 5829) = 0.03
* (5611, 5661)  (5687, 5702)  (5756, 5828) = 0.02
